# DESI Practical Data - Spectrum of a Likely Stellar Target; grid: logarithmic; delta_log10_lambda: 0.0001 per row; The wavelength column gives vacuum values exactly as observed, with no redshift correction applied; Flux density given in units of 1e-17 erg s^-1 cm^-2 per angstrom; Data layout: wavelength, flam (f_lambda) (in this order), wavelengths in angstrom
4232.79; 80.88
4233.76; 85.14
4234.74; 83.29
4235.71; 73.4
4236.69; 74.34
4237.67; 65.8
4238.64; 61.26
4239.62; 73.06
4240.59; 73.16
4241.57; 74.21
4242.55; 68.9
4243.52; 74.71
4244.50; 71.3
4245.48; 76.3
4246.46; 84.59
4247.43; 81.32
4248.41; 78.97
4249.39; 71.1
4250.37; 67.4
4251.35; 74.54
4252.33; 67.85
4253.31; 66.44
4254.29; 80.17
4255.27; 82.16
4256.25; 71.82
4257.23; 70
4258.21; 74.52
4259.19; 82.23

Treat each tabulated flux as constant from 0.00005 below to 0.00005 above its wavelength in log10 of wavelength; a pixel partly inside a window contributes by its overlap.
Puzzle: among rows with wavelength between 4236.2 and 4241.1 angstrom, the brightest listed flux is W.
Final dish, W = 74.34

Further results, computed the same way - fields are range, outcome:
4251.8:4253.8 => 67.85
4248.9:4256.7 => 82.16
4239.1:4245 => 74.71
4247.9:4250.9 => 78.97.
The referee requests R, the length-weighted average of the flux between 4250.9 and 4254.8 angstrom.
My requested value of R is 72.2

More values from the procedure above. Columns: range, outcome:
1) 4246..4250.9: 76.6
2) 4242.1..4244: 72.1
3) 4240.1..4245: 72.5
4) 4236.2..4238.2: 69.8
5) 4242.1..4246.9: 75.1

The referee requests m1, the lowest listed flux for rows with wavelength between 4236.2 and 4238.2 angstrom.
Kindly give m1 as 65.8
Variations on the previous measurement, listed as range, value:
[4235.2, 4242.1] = 61.26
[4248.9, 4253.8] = 66.44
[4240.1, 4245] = 68.9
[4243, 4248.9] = 71.3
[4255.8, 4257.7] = 70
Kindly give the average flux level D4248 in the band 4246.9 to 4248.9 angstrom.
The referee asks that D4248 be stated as 80.5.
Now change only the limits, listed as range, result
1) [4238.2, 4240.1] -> 67.1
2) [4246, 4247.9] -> 83.3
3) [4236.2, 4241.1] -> 69.5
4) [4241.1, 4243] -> 71.5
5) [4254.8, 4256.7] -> 77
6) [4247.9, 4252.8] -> 71.9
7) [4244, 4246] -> 73.7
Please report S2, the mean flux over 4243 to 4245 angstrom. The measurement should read 73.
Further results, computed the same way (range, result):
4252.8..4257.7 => 74.1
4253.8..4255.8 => 81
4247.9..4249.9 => 74.8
